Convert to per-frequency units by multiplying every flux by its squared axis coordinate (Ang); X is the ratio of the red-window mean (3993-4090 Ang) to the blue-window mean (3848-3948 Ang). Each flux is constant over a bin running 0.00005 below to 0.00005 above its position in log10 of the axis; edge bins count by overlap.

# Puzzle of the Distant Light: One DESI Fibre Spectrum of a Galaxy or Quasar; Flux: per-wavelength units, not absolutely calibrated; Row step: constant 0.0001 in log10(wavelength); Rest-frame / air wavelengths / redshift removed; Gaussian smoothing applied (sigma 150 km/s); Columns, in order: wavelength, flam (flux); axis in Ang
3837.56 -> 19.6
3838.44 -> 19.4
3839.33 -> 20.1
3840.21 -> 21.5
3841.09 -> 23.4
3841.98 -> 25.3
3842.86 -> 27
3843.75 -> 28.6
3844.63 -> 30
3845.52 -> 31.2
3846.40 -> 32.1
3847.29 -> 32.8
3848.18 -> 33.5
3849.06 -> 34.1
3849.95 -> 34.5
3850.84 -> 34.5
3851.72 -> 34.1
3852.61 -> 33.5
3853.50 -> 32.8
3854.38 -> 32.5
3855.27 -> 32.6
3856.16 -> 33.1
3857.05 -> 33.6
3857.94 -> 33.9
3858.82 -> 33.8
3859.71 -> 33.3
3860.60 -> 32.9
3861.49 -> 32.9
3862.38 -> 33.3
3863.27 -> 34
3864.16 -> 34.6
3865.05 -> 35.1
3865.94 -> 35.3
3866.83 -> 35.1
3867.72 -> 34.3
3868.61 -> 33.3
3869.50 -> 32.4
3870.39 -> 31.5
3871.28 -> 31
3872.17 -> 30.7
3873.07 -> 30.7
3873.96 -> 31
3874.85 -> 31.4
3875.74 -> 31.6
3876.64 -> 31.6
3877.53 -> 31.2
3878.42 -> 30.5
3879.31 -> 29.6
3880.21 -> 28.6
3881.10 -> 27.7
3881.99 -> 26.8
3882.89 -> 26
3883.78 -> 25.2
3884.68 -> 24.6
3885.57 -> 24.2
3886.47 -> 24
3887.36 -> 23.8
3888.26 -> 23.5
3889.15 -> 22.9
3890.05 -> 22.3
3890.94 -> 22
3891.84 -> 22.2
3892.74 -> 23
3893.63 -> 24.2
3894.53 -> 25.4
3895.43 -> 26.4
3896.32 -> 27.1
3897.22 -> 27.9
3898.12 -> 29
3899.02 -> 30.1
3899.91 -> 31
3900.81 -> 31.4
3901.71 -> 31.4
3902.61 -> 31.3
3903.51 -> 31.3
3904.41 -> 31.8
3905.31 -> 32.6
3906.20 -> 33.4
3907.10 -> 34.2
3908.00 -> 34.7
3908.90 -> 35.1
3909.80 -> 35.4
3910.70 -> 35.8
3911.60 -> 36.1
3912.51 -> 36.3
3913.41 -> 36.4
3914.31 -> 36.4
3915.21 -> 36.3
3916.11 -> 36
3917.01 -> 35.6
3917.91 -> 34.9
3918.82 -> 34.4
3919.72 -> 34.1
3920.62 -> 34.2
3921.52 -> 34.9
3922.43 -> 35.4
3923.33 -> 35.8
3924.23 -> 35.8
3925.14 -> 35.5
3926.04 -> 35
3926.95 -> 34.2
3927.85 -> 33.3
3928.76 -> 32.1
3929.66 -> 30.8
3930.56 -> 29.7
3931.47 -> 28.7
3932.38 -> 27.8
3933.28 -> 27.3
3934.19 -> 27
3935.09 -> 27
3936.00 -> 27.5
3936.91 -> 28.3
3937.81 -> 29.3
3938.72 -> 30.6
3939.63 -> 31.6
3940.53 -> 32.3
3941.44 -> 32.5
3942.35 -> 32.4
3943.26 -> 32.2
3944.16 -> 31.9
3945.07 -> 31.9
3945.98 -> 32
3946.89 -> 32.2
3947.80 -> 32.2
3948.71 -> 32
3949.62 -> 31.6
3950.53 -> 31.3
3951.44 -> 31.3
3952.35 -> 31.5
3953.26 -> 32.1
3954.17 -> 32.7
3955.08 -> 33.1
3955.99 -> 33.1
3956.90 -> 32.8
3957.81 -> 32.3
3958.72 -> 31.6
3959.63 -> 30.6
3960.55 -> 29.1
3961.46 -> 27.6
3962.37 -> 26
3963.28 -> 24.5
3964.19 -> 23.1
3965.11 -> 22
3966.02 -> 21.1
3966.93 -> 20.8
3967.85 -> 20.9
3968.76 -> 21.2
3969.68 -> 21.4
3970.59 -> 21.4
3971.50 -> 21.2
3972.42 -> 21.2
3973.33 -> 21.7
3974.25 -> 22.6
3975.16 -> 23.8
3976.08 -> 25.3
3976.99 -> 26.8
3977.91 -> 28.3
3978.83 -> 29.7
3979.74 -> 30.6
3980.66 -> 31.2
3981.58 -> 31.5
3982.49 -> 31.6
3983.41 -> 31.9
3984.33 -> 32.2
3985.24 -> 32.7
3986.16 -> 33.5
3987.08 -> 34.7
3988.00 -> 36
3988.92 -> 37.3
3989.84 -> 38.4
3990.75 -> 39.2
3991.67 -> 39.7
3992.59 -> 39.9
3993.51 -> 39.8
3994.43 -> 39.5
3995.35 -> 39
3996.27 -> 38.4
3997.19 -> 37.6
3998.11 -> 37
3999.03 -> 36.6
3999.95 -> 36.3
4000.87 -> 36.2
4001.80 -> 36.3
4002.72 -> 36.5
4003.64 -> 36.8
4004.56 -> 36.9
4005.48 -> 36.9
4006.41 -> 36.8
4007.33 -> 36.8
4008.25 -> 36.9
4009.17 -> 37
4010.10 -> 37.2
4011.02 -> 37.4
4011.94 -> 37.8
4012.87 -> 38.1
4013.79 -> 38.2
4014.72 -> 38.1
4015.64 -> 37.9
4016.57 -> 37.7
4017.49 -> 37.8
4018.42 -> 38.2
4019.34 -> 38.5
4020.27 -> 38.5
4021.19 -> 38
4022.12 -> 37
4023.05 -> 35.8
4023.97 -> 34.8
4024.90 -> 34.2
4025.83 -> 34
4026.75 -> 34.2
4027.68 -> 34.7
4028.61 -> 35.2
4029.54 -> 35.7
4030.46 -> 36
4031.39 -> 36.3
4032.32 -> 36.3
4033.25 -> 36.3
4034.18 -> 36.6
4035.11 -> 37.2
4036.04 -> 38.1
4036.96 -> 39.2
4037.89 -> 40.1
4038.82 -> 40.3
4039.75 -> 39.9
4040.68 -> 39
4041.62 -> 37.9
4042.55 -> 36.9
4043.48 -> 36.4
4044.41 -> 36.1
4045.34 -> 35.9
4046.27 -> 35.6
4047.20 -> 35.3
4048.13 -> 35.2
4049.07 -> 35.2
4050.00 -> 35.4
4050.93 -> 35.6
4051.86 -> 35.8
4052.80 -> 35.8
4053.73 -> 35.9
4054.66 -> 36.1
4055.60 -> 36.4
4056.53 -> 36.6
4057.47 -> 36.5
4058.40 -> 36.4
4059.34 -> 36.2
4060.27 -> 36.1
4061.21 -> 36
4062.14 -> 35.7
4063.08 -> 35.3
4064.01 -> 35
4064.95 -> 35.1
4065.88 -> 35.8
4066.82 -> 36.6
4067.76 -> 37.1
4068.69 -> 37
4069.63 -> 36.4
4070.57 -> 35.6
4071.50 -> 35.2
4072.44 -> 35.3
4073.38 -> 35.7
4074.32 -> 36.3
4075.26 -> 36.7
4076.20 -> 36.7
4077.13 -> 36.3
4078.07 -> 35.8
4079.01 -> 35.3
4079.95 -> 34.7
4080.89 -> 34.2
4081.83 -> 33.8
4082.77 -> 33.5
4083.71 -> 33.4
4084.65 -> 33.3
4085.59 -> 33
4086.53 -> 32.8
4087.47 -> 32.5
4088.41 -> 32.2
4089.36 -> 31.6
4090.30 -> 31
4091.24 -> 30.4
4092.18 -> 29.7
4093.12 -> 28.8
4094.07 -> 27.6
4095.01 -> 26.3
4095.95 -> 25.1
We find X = 1.25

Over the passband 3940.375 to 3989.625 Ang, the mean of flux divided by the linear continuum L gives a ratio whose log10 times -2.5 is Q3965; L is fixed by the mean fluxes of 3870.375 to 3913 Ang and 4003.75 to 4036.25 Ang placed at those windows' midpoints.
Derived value 0.15 mag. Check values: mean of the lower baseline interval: 29.1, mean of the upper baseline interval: 36.8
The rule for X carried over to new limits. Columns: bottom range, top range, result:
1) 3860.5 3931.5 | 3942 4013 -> 1.06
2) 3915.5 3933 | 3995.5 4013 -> 1.15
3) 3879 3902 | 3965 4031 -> 1.36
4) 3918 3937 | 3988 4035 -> 1.21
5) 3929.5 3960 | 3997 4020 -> 1.24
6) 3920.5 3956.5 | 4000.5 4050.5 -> 1.21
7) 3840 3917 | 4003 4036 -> 1.28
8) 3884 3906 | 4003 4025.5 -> 1.47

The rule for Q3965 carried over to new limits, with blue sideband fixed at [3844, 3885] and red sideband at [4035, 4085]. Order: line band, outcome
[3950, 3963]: 0.098 mag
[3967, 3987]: 0.273 mag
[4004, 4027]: -0.055 mag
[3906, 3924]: -0.072 mag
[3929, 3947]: 0.116 mag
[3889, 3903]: 0.214 mag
